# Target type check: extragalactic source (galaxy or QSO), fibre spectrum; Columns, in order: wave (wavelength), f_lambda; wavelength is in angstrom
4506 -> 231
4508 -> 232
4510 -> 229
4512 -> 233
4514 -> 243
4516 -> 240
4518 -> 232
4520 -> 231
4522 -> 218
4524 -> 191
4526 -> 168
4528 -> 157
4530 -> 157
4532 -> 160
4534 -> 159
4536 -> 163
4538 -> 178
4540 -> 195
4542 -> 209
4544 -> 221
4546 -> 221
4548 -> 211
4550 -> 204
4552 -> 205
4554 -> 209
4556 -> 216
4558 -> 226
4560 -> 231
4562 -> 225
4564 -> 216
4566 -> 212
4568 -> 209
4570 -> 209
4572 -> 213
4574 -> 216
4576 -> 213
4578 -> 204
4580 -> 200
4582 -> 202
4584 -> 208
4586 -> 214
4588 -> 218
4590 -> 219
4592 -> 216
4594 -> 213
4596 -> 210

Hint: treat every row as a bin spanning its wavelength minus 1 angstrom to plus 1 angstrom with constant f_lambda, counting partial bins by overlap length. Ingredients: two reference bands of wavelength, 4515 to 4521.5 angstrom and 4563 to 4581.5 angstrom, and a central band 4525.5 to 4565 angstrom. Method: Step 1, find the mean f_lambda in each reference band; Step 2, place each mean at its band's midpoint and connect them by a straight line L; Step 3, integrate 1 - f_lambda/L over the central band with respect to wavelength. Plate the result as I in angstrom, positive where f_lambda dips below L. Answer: 4.3 angstrom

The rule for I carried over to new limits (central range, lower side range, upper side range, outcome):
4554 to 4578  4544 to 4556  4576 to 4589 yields -0.72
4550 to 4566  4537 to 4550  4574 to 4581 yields -0.83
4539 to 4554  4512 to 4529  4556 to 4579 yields 0.31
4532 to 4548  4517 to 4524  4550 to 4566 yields 2.03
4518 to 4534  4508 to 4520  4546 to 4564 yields 3.13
